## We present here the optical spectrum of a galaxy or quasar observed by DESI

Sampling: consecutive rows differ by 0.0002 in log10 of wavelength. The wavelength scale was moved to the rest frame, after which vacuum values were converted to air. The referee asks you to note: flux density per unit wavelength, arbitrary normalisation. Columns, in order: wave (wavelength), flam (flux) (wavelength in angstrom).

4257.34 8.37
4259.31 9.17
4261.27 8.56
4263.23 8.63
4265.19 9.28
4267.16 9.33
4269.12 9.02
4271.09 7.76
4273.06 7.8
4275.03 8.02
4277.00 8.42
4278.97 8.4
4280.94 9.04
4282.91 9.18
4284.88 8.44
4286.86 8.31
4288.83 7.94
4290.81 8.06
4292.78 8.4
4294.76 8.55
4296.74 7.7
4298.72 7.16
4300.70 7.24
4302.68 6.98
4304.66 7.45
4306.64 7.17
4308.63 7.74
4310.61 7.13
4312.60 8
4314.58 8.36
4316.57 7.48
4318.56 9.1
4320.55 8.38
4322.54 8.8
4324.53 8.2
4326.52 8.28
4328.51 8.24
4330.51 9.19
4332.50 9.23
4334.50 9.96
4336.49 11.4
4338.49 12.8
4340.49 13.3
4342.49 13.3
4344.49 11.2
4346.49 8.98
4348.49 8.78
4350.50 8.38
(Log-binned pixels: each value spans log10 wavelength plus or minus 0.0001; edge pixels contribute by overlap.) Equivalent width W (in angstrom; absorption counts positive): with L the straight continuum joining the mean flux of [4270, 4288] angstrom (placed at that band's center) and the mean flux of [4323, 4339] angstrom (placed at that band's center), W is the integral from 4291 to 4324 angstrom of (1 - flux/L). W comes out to 4.2 angstrom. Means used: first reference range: 8.37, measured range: 7.86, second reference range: 9.54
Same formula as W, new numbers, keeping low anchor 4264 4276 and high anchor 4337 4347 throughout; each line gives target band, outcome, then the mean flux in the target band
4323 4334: 2.6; 8.7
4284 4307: 4.6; 7.8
